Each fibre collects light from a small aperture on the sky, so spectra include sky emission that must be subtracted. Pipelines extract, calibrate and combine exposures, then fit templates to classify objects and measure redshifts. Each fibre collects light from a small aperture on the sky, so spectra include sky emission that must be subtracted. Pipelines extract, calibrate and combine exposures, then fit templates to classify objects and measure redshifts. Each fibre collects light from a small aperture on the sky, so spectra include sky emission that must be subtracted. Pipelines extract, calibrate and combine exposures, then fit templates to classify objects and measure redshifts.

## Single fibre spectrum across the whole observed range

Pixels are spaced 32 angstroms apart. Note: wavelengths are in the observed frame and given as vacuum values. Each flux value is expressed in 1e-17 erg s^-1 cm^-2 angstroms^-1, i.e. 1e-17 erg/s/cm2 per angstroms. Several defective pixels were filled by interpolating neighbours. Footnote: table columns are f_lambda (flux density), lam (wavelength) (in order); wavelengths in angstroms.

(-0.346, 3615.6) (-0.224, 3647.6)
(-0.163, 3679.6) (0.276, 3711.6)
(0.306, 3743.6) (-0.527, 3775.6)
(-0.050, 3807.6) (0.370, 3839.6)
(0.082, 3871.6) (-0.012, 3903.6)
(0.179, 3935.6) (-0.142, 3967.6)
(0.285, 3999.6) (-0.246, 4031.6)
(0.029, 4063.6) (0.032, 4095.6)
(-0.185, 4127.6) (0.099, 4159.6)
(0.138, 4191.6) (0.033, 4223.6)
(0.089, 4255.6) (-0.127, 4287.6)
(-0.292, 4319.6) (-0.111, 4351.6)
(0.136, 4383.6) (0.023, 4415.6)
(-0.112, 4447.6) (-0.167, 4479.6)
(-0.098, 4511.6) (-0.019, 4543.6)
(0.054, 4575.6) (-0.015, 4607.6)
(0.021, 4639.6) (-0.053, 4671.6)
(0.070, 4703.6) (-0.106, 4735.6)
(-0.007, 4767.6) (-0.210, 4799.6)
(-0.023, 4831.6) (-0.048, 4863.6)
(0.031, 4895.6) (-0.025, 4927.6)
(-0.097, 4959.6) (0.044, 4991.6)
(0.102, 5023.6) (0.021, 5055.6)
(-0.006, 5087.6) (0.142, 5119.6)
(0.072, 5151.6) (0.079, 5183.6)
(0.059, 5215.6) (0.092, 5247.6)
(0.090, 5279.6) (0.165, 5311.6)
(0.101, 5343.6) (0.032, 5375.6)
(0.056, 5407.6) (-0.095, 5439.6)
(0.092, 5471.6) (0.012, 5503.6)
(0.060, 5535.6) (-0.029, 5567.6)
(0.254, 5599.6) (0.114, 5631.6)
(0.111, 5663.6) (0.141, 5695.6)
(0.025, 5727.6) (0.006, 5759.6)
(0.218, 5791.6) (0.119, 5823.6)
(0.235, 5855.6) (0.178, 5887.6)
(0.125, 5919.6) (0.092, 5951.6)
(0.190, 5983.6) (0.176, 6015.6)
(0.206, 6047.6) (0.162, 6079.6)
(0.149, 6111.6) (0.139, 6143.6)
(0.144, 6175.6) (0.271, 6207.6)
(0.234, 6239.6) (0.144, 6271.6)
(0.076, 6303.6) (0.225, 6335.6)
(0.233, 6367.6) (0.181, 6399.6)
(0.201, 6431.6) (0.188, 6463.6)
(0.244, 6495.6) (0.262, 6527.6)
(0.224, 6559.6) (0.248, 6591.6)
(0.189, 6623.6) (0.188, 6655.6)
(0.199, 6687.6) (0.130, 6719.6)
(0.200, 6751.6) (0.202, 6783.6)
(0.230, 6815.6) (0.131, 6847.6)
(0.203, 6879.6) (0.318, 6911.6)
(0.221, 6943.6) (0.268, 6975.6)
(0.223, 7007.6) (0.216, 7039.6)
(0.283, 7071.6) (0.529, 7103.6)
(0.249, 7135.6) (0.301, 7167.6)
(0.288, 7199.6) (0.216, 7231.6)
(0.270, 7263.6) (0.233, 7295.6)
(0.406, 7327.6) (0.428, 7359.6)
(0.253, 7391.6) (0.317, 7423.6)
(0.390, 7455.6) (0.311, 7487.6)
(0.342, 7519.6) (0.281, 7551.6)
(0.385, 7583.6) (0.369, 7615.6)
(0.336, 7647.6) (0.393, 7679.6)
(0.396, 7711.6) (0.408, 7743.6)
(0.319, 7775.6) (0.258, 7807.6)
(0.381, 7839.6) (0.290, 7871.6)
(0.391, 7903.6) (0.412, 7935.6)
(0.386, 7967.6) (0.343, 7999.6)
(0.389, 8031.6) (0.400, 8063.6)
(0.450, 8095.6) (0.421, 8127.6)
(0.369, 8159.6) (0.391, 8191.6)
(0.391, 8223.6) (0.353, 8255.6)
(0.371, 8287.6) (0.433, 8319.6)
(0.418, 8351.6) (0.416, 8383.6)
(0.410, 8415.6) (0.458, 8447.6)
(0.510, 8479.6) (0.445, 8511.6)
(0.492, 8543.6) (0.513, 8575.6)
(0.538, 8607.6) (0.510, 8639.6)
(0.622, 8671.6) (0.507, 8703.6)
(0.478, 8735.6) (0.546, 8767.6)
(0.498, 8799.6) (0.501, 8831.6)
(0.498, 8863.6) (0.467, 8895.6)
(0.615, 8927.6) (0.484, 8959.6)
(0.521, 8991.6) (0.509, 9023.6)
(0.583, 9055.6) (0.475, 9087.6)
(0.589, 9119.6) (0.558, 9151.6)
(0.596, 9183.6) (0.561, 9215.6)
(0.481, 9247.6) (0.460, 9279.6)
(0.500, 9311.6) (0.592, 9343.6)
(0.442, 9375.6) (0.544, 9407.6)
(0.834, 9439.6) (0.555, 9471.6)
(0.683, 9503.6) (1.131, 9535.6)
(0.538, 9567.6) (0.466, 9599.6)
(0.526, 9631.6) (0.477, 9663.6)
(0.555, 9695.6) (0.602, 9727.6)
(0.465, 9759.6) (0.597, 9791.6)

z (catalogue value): 0.904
